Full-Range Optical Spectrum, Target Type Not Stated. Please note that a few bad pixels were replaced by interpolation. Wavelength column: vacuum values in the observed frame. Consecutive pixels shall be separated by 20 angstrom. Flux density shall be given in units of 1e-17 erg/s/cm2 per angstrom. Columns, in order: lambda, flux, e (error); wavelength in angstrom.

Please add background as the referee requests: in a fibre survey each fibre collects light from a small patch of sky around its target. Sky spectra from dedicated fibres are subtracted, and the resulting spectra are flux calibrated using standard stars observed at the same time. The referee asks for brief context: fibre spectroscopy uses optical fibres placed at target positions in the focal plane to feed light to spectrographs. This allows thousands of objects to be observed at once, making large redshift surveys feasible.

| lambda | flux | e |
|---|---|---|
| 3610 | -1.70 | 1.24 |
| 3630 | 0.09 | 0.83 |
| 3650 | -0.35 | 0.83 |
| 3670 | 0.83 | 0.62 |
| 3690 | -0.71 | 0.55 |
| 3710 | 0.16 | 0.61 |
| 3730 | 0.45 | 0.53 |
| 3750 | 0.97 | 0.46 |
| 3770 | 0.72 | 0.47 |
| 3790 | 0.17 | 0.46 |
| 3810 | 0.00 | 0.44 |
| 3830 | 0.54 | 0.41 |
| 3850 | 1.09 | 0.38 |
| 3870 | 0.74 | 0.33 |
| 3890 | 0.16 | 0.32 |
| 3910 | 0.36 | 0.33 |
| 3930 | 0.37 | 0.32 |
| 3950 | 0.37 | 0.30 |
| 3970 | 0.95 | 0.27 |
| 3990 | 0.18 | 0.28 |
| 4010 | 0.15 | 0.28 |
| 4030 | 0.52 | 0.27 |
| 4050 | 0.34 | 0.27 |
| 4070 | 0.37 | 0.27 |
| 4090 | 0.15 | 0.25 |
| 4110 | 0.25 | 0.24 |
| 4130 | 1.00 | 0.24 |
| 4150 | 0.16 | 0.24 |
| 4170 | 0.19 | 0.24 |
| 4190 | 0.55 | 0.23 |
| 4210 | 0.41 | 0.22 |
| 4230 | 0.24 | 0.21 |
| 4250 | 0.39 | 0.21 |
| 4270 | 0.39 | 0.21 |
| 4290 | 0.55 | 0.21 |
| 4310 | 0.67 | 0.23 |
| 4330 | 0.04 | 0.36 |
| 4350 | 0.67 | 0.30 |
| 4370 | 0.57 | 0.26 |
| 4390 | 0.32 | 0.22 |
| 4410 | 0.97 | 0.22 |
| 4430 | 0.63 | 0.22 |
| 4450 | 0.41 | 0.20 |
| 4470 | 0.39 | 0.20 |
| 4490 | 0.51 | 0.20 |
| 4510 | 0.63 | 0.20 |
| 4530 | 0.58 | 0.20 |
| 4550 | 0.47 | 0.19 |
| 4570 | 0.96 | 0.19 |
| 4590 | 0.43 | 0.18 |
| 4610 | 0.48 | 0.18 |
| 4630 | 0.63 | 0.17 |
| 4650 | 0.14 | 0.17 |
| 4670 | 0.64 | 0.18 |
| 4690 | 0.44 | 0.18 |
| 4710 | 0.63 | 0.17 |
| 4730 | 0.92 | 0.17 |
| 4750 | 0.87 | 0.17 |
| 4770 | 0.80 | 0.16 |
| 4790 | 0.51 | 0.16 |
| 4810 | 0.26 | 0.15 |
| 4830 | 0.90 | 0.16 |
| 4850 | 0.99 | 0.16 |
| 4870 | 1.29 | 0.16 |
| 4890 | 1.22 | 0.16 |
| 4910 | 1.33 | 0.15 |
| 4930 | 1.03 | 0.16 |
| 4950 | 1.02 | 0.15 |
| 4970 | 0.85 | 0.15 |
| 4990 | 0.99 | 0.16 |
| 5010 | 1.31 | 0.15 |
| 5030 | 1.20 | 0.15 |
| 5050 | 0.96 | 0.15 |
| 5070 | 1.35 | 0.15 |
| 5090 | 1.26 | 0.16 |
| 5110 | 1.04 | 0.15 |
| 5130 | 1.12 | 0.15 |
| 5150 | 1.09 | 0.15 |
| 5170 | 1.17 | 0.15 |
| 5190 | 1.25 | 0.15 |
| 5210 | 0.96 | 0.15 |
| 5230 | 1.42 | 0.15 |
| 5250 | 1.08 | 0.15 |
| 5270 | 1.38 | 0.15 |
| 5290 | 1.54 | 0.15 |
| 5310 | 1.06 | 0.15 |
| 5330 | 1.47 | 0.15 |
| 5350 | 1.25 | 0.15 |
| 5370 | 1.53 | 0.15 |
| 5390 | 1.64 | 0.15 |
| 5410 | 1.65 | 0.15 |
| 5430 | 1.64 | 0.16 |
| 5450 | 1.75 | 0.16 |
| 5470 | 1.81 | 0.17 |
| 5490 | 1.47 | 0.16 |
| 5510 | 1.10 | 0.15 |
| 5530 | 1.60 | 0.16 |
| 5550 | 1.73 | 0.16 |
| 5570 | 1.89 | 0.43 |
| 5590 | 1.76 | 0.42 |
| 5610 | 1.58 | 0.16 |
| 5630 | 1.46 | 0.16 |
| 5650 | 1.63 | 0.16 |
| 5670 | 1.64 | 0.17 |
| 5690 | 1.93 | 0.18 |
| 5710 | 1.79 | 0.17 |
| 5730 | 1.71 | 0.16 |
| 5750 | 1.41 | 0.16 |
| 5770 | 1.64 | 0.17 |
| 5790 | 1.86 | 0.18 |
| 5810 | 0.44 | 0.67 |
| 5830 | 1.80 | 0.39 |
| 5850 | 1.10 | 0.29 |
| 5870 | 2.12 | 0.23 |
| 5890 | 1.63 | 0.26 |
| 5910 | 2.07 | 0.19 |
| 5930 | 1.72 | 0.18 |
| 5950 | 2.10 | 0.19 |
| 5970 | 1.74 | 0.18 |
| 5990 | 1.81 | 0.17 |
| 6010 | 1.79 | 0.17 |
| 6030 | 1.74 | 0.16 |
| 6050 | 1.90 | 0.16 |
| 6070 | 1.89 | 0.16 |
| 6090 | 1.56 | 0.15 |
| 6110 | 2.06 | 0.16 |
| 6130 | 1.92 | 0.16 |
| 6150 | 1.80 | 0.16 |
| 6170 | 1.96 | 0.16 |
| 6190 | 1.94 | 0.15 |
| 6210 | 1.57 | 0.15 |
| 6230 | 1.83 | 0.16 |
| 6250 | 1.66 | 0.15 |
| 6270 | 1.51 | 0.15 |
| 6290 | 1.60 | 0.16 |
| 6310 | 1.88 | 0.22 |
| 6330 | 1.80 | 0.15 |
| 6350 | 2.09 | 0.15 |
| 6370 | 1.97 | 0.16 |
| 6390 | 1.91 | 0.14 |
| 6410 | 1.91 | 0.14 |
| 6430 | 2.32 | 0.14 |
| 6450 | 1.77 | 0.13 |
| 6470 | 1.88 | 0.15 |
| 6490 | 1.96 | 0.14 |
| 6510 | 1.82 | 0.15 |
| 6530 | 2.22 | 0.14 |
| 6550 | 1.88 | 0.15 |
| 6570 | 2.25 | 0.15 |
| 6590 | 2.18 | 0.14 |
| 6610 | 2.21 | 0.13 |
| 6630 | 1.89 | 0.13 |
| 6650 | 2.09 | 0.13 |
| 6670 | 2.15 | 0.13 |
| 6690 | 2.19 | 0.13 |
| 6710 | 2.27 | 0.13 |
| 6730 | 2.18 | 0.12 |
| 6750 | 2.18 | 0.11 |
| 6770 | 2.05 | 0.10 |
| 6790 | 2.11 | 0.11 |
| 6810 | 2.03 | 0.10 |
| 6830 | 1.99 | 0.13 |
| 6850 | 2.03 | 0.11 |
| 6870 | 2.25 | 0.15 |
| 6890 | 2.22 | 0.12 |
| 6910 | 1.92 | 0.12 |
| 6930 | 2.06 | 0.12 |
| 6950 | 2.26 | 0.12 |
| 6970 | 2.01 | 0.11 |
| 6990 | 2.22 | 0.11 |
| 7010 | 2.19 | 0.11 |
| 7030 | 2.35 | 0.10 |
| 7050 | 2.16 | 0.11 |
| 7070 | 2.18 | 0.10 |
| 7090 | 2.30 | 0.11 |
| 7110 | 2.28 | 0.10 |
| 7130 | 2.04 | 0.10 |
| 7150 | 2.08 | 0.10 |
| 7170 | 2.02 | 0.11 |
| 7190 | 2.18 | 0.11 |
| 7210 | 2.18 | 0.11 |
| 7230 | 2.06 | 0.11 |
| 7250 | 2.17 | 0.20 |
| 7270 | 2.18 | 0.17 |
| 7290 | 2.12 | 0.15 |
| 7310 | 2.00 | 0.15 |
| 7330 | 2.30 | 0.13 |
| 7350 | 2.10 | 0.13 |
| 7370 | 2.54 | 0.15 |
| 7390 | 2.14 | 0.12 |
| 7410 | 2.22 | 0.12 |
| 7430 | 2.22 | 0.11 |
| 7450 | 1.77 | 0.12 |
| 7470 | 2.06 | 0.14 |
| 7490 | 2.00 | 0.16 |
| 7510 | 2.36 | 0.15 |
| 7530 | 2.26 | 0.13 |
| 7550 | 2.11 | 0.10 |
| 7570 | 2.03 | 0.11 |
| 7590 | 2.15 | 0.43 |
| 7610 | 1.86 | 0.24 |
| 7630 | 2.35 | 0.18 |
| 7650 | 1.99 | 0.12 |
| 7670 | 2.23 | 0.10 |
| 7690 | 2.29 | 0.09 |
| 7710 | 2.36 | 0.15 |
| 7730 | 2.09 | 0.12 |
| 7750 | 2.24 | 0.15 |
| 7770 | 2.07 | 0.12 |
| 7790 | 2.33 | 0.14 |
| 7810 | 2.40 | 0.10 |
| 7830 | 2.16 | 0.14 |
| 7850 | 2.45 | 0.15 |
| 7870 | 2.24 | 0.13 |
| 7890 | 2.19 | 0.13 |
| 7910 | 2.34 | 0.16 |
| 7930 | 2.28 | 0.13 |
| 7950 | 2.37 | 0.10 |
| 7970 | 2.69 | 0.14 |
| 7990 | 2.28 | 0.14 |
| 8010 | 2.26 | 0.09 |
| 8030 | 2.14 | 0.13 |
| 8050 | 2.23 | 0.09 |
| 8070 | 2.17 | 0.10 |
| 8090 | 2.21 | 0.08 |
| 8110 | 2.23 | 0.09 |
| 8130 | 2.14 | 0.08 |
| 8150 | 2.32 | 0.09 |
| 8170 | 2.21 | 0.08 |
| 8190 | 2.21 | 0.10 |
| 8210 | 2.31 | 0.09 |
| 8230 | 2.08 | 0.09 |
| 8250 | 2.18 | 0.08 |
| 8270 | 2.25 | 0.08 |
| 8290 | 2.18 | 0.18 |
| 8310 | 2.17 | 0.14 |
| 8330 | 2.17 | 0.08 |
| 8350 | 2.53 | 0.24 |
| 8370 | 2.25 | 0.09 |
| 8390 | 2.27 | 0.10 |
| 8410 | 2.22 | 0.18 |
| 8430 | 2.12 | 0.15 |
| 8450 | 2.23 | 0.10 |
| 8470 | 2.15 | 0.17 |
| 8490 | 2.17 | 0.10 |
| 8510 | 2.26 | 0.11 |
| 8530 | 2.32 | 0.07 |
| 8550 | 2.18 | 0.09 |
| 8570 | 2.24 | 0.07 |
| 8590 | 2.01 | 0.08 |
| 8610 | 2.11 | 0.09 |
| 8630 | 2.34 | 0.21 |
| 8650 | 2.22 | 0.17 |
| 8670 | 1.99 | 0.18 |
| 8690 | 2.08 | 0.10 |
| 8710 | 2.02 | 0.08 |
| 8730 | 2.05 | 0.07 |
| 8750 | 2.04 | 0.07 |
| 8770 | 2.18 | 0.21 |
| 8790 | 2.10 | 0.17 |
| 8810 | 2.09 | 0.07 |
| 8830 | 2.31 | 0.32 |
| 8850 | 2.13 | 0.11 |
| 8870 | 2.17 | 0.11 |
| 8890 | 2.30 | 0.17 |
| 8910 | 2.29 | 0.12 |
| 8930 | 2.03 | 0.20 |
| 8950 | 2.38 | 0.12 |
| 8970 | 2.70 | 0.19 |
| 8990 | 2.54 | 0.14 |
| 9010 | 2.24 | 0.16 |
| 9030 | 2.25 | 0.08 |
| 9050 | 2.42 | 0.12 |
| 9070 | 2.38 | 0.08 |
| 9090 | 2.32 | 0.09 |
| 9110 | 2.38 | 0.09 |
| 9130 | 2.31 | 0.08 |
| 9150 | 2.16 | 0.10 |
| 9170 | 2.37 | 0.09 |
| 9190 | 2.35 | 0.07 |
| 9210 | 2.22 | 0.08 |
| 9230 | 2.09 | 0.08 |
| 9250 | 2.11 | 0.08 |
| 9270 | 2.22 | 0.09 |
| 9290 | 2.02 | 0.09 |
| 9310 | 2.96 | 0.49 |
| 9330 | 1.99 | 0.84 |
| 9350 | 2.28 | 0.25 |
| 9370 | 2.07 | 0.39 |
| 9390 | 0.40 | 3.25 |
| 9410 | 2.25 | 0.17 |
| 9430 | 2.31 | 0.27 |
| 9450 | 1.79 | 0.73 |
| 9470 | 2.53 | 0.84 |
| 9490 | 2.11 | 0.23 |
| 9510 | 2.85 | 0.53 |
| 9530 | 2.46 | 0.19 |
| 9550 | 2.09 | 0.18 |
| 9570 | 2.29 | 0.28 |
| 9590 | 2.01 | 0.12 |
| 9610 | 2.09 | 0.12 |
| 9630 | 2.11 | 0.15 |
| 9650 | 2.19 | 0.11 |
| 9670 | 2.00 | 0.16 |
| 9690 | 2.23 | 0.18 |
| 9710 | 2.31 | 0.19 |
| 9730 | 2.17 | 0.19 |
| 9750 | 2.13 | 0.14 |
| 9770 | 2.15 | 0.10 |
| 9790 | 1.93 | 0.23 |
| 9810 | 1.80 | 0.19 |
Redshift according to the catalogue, 0.21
